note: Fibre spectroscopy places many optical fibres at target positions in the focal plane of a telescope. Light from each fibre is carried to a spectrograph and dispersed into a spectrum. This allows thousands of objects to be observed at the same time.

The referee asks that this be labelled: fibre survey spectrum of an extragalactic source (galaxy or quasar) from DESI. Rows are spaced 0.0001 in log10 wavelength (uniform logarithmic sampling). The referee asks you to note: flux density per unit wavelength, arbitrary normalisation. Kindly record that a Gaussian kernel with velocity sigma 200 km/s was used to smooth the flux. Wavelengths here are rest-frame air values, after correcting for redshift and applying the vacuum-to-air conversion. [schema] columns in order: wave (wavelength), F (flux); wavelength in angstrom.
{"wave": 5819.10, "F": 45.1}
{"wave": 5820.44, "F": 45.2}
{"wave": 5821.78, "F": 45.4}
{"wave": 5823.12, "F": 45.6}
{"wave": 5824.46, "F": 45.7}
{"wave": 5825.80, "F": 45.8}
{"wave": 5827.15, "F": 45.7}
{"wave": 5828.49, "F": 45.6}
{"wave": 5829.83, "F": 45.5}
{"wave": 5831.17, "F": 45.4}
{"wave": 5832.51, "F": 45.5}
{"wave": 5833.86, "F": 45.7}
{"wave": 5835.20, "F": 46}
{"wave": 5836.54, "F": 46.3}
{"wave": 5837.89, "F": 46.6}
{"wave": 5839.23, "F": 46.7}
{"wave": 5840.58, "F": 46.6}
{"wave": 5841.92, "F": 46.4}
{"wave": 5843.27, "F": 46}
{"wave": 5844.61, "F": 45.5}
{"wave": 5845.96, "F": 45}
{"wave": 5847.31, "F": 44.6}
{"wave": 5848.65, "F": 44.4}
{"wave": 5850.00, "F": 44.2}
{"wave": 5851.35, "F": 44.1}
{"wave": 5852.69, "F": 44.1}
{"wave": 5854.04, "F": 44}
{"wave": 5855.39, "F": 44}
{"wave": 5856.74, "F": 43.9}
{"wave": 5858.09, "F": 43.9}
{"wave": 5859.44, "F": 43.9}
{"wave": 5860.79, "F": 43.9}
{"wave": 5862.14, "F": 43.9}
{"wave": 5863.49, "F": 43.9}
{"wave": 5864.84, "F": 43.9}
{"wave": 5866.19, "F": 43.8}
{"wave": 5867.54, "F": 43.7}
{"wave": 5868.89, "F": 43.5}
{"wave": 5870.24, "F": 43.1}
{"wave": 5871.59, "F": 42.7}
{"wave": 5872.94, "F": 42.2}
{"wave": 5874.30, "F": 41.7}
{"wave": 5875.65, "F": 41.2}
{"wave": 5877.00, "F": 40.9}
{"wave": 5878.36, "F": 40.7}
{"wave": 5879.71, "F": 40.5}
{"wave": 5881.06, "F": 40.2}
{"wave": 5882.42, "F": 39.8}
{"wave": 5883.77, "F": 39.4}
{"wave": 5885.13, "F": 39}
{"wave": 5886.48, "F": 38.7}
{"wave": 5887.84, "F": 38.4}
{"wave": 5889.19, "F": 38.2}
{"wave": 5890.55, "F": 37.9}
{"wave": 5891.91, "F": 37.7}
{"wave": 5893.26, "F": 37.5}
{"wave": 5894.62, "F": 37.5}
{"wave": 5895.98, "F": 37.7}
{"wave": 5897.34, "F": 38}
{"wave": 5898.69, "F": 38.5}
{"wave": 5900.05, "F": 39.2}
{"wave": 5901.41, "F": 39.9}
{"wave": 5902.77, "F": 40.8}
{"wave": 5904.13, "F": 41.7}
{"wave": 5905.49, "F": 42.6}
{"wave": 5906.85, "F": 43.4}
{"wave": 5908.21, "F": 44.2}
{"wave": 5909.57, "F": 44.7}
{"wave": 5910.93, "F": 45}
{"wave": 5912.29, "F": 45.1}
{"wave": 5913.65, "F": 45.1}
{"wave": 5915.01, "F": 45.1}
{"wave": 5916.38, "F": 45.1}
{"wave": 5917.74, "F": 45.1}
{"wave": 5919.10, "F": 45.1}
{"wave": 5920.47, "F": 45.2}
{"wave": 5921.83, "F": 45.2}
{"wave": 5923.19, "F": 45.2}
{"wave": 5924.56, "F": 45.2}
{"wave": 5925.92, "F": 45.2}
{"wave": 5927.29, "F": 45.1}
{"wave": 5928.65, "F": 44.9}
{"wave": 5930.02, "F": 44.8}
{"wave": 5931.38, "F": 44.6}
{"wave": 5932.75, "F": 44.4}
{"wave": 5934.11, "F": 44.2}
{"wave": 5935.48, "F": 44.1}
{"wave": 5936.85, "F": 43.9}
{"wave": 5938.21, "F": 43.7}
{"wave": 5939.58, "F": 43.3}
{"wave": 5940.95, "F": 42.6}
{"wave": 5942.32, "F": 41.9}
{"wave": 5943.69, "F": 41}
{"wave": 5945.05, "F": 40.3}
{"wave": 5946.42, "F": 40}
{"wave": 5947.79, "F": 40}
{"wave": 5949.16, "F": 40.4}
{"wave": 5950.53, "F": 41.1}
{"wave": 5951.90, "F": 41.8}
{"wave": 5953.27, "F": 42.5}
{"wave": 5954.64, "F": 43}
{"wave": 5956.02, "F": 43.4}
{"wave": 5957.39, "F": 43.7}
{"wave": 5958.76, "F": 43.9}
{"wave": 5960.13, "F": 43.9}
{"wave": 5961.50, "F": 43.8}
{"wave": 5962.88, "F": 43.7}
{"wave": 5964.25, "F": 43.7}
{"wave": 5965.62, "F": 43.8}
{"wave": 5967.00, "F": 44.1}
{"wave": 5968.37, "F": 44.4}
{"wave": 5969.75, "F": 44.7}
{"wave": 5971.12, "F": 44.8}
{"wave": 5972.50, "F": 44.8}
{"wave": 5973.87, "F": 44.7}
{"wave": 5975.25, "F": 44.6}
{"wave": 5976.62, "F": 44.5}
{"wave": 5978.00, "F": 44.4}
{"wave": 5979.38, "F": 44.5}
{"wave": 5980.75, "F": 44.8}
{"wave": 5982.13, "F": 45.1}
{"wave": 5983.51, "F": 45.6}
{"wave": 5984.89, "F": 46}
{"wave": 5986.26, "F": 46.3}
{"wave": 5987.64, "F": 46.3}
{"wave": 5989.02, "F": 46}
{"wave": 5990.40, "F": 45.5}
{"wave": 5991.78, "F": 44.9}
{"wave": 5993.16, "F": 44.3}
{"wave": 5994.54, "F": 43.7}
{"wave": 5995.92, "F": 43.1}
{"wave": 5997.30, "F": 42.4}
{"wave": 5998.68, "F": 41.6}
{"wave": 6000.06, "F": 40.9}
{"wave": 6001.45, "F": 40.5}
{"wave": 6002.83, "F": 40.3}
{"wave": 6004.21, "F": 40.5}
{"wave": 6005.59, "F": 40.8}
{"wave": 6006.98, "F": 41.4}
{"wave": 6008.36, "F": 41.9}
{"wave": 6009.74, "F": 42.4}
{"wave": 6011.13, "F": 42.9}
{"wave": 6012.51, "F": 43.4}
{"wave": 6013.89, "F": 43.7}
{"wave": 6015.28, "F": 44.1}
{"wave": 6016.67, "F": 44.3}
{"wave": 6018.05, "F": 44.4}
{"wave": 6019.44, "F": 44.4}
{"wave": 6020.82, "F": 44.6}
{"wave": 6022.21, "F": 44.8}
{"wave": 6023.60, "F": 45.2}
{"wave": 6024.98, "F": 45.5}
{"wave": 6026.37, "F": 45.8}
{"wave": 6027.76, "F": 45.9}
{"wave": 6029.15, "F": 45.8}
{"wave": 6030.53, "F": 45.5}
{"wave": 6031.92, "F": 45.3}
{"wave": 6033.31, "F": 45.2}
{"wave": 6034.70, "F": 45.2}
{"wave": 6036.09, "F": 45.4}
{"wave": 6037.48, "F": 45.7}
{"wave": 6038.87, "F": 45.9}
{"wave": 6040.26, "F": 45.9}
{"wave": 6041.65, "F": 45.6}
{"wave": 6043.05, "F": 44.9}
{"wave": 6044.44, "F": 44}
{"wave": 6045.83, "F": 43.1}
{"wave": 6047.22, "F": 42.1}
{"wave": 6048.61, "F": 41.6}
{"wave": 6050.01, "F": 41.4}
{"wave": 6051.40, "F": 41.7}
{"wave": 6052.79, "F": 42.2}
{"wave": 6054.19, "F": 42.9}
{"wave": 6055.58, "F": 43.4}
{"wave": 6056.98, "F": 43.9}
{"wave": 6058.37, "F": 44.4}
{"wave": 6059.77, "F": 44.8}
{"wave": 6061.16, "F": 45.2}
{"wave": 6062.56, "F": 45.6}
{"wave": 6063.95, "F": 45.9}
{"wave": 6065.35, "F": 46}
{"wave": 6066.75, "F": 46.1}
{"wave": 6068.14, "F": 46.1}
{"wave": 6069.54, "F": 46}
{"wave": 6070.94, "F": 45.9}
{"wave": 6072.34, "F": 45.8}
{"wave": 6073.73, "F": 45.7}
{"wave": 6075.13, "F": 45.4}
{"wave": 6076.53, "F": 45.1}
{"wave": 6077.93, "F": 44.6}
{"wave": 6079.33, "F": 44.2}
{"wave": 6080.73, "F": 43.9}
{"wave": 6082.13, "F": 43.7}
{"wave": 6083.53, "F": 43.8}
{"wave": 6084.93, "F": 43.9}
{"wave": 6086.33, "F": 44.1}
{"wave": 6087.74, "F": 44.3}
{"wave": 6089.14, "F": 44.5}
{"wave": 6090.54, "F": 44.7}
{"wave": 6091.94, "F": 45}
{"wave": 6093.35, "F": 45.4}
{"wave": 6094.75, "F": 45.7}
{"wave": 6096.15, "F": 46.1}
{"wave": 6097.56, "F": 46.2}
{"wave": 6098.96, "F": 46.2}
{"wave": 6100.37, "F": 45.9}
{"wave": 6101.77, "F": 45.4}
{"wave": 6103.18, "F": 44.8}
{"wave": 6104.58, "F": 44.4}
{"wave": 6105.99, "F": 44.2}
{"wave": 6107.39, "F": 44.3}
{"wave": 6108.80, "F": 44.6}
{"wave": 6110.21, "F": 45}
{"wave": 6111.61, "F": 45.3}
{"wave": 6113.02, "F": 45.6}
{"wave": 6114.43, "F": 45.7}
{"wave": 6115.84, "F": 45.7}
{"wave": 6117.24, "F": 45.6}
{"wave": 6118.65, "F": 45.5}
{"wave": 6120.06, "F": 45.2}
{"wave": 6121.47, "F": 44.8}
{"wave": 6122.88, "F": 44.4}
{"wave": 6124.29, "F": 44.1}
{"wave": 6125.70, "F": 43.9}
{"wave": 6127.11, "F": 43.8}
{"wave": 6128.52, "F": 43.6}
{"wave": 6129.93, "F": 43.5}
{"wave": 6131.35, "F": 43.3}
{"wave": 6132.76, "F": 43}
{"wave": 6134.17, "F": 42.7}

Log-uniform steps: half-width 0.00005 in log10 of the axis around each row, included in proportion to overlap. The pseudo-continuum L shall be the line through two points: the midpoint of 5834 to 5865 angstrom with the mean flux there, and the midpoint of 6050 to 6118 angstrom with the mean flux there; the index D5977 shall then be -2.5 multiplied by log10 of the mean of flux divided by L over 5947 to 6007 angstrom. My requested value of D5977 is 0.03 mag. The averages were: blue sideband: 44.9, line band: 43.5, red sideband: 44.9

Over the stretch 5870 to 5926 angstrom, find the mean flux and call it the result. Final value 41.6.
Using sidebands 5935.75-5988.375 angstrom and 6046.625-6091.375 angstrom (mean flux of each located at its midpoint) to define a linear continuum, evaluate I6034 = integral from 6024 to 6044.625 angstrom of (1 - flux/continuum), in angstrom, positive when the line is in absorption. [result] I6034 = -0.6 angstrom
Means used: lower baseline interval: 43.6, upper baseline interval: 44.4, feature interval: 45.5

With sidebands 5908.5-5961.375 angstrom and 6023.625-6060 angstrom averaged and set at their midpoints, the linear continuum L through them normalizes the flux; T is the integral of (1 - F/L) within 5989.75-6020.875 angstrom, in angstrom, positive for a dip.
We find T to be 0.9 angstrom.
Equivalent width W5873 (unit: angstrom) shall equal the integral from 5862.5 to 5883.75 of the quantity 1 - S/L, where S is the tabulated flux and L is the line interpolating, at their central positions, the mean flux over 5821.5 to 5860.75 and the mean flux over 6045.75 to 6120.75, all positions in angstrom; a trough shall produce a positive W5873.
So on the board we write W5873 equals 1.5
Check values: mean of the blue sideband 45.2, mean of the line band 42.1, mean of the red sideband 44.7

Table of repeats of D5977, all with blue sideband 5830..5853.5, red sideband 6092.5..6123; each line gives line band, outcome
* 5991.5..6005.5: 0.081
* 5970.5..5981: 0.018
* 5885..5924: 0.094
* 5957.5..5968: 0.037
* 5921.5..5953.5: 0.056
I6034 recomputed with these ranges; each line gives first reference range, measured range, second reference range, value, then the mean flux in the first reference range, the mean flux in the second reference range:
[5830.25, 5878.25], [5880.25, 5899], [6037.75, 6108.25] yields 2.5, 44.3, 44.6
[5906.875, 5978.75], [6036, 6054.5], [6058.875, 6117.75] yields 0.4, 43.8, 45.2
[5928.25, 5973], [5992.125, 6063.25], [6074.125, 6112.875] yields 0.6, 43.2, 44.9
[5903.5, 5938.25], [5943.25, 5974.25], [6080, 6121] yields 1.2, 44.6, 45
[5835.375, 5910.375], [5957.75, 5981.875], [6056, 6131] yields -0.5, 42.3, 45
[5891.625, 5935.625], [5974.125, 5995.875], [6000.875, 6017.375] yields -1.3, 43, 42.2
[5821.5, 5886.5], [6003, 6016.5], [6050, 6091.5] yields 0.6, 43.9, 44.6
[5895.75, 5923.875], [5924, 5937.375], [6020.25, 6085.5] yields -0.4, 43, 44.7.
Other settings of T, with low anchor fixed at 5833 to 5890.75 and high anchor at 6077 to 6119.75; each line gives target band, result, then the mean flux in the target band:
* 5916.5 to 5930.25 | -0.47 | 45.1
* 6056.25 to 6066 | -0.10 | 45.1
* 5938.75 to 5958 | 0.88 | 41.8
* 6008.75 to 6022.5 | 0.15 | 43.8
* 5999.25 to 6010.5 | 0.80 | 41.1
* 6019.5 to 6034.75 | -0.31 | 45.3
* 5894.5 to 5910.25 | 0.96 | 40.8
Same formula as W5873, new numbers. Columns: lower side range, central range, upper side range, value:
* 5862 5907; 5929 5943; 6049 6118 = -0.71 angstrom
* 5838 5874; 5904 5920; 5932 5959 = -0.49 angstrom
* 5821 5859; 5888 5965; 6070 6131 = 4.40 angstrom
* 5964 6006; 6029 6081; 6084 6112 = -0.08 angstrom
